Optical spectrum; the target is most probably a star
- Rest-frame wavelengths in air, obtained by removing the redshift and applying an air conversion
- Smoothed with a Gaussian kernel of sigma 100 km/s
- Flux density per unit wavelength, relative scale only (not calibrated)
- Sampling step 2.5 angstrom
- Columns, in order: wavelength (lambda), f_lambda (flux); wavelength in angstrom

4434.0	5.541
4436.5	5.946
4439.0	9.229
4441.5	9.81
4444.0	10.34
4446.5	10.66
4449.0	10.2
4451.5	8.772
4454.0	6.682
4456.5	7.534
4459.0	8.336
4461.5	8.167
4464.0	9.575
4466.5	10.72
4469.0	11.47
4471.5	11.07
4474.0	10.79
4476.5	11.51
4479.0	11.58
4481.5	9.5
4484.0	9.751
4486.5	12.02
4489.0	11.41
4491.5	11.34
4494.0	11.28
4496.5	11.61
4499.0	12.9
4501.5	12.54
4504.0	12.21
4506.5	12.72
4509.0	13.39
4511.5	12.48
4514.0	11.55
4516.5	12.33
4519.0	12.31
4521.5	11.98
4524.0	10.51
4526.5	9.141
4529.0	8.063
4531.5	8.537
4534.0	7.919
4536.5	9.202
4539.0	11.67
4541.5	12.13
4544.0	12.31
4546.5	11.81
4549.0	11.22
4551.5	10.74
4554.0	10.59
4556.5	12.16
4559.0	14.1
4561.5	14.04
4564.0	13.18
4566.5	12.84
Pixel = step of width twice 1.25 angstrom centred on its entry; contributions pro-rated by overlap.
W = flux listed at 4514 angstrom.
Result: 11.55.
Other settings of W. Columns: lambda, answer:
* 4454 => 6.682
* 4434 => 5.541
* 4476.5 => 11.51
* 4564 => 13.18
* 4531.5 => 8.537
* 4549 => 11.22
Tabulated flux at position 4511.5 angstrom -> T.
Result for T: 12.48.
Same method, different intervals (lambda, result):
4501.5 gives 12.54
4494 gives 11.28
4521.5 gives 11.98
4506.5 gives 12.72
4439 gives 9.229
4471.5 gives 11.07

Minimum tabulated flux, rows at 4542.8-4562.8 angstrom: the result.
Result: 10.59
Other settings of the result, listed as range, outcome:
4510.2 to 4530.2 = 8.063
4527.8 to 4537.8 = 7.919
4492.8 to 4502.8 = 11.28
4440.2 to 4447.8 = 9.81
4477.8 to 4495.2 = 9.5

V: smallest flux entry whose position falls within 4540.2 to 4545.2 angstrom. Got 12.13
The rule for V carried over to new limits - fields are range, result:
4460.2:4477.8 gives 8.167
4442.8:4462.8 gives 6.682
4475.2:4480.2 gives 11.51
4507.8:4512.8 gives 12.48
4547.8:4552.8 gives 10.74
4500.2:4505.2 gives 12.21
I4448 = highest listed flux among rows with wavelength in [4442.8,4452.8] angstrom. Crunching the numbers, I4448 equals 10.66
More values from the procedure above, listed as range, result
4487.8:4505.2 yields 12.9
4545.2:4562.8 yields 14.1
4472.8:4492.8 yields 12.02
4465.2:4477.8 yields 11.51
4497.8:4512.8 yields 13.39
